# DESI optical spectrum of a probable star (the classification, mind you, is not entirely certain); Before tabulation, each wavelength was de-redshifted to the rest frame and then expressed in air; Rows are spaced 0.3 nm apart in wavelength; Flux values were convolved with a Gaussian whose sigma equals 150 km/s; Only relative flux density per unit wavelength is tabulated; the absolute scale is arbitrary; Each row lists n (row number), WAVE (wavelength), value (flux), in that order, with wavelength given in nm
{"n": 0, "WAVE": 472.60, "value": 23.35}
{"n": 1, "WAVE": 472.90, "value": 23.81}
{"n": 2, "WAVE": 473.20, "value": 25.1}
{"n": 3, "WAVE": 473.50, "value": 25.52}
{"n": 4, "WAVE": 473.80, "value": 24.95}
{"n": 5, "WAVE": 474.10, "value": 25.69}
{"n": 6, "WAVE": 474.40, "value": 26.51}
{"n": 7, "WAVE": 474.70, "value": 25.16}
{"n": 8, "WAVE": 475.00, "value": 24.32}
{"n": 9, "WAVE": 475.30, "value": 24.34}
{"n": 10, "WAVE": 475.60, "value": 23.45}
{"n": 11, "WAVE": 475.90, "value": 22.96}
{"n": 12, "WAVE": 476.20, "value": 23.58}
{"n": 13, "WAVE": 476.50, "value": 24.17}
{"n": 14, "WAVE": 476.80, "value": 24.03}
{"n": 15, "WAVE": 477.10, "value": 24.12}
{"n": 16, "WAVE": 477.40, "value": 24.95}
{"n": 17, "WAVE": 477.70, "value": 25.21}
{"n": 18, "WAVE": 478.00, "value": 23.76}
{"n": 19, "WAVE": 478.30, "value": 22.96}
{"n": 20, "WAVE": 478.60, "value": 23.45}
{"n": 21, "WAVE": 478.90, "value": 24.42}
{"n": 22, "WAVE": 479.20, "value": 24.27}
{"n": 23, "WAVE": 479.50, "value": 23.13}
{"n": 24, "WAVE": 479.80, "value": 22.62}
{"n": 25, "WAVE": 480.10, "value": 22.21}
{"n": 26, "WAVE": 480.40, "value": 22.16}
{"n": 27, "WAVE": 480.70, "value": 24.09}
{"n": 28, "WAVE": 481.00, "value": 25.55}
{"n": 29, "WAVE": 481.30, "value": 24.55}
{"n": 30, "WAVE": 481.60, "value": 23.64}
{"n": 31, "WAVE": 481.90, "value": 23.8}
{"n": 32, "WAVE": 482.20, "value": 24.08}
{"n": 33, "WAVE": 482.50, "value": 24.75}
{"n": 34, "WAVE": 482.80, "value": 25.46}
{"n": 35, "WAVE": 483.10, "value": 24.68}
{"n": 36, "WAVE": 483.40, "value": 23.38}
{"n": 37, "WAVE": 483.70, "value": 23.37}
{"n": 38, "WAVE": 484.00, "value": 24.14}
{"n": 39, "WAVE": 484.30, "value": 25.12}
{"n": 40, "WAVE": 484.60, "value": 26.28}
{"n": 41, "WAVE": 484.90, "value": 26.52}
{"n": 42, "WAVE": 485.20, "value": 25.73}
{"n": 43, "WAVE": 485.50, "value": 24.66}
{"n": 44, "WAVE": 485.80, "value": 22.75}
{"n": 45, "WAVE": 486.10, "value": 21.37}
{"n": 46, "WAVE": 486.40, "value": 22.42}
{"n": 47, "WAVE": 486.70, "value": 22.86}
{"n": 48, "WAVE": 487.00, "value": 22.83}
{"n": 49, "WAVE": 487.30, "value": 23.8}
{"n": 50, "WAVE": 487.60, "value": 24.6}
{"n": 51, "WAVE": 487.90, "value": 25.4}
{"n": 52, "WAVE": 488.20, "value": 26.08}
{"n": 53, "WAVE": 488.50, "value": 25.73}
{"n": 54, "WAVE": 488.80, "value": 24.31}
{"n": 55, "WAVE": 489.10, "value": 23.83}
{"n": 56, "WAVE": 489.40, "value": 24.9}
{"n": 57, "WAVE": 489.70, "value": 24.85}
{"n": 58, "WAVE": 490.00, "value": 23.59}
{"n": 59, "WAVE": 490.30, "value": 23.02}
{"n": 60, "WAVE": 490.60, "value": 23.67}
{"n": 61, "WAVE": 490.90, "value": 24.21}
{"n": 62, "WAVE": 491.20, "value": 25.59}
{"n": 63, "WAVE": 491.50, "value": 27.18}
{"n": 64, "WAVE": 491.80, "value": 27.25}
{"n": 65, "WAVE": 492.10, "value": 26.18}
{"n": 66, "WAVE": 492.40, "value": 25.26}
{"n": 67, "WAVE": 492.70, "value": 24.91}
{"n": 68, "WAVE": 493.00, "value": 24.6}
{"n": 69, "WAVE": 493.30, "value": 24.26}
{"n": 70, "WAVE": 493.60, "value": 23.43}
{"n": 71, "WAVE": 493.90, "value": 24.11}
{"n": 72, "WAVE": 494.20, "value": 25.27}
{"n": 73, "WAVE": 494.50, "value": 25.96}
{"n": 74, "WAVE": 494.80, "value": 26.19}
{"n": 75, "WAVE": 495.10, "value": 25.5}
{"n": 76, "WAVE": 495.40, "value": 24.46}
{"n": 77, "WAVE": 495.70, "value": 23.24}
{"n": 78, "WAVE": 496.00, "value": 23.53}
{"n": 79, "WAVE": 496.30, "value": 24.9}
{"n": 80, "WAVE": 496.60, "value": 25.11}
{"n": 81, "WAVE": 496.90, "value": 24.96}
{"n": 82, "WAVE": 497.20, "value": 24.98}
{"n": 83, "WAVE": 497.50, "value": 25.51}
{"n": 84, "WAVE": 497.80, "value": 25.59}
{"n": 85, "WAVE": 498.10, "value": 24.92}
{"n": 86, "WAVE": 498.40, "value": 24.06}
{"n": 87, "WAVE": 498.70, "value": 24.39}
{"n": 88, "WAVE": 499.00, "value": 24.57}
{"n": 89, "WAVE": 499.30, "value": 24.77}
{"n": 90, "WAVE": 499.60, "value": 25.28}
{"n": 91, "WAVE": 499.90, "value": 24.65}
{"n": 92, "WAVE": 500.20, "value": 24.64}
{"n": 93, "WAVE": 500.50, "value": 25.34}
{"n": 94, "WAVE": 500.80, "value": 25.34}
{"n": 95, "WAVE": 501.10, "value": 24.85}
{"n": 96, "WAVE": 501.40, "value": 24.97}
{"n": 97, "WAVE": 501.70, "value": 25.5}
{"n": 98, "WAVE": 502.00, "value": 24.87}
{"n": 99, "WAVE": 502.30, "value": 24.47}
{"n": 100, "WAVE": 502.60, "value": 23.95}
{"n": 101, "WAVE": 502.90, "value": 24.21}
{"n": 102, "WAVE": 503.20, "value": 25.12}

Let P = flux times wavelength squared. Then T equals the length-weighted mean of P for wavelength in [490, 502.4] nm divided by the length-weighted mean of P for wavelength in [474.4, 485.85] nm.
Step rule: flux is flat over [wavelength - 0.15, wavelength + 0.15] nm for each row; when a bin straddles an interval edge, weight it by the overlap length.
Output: 1.1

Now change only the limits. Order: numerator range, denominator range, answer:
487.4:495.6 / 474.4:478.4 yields 1.10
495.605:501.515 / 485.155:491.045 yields 1.08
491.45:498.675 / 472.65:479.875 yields 1.11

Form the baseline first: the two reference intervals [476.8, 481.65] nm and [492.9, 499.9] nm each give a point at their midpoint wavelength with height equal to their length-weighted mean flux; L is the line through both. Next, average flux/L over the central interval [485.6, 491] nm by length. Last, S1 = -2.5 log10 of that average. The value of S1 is 0.02 mag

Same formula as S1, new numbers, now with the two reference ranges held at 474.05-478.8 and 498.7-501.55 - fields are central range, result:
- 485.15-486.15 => 0.04 mag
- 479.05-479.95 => 0.05 mag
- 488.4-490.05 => 0.00 mag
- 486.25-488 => 0.04 mag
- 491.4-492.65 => -0.07 mag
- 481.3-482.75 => 0.01 mag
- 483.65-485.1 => -0.03 mag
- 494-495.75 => -0.02 mag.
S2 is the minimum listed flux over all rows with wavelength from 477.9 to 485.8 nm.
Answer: 22.16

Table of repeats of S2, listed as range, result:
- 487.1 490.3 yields 23.02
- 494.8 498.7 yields 23.24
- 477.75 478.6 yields 22.96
